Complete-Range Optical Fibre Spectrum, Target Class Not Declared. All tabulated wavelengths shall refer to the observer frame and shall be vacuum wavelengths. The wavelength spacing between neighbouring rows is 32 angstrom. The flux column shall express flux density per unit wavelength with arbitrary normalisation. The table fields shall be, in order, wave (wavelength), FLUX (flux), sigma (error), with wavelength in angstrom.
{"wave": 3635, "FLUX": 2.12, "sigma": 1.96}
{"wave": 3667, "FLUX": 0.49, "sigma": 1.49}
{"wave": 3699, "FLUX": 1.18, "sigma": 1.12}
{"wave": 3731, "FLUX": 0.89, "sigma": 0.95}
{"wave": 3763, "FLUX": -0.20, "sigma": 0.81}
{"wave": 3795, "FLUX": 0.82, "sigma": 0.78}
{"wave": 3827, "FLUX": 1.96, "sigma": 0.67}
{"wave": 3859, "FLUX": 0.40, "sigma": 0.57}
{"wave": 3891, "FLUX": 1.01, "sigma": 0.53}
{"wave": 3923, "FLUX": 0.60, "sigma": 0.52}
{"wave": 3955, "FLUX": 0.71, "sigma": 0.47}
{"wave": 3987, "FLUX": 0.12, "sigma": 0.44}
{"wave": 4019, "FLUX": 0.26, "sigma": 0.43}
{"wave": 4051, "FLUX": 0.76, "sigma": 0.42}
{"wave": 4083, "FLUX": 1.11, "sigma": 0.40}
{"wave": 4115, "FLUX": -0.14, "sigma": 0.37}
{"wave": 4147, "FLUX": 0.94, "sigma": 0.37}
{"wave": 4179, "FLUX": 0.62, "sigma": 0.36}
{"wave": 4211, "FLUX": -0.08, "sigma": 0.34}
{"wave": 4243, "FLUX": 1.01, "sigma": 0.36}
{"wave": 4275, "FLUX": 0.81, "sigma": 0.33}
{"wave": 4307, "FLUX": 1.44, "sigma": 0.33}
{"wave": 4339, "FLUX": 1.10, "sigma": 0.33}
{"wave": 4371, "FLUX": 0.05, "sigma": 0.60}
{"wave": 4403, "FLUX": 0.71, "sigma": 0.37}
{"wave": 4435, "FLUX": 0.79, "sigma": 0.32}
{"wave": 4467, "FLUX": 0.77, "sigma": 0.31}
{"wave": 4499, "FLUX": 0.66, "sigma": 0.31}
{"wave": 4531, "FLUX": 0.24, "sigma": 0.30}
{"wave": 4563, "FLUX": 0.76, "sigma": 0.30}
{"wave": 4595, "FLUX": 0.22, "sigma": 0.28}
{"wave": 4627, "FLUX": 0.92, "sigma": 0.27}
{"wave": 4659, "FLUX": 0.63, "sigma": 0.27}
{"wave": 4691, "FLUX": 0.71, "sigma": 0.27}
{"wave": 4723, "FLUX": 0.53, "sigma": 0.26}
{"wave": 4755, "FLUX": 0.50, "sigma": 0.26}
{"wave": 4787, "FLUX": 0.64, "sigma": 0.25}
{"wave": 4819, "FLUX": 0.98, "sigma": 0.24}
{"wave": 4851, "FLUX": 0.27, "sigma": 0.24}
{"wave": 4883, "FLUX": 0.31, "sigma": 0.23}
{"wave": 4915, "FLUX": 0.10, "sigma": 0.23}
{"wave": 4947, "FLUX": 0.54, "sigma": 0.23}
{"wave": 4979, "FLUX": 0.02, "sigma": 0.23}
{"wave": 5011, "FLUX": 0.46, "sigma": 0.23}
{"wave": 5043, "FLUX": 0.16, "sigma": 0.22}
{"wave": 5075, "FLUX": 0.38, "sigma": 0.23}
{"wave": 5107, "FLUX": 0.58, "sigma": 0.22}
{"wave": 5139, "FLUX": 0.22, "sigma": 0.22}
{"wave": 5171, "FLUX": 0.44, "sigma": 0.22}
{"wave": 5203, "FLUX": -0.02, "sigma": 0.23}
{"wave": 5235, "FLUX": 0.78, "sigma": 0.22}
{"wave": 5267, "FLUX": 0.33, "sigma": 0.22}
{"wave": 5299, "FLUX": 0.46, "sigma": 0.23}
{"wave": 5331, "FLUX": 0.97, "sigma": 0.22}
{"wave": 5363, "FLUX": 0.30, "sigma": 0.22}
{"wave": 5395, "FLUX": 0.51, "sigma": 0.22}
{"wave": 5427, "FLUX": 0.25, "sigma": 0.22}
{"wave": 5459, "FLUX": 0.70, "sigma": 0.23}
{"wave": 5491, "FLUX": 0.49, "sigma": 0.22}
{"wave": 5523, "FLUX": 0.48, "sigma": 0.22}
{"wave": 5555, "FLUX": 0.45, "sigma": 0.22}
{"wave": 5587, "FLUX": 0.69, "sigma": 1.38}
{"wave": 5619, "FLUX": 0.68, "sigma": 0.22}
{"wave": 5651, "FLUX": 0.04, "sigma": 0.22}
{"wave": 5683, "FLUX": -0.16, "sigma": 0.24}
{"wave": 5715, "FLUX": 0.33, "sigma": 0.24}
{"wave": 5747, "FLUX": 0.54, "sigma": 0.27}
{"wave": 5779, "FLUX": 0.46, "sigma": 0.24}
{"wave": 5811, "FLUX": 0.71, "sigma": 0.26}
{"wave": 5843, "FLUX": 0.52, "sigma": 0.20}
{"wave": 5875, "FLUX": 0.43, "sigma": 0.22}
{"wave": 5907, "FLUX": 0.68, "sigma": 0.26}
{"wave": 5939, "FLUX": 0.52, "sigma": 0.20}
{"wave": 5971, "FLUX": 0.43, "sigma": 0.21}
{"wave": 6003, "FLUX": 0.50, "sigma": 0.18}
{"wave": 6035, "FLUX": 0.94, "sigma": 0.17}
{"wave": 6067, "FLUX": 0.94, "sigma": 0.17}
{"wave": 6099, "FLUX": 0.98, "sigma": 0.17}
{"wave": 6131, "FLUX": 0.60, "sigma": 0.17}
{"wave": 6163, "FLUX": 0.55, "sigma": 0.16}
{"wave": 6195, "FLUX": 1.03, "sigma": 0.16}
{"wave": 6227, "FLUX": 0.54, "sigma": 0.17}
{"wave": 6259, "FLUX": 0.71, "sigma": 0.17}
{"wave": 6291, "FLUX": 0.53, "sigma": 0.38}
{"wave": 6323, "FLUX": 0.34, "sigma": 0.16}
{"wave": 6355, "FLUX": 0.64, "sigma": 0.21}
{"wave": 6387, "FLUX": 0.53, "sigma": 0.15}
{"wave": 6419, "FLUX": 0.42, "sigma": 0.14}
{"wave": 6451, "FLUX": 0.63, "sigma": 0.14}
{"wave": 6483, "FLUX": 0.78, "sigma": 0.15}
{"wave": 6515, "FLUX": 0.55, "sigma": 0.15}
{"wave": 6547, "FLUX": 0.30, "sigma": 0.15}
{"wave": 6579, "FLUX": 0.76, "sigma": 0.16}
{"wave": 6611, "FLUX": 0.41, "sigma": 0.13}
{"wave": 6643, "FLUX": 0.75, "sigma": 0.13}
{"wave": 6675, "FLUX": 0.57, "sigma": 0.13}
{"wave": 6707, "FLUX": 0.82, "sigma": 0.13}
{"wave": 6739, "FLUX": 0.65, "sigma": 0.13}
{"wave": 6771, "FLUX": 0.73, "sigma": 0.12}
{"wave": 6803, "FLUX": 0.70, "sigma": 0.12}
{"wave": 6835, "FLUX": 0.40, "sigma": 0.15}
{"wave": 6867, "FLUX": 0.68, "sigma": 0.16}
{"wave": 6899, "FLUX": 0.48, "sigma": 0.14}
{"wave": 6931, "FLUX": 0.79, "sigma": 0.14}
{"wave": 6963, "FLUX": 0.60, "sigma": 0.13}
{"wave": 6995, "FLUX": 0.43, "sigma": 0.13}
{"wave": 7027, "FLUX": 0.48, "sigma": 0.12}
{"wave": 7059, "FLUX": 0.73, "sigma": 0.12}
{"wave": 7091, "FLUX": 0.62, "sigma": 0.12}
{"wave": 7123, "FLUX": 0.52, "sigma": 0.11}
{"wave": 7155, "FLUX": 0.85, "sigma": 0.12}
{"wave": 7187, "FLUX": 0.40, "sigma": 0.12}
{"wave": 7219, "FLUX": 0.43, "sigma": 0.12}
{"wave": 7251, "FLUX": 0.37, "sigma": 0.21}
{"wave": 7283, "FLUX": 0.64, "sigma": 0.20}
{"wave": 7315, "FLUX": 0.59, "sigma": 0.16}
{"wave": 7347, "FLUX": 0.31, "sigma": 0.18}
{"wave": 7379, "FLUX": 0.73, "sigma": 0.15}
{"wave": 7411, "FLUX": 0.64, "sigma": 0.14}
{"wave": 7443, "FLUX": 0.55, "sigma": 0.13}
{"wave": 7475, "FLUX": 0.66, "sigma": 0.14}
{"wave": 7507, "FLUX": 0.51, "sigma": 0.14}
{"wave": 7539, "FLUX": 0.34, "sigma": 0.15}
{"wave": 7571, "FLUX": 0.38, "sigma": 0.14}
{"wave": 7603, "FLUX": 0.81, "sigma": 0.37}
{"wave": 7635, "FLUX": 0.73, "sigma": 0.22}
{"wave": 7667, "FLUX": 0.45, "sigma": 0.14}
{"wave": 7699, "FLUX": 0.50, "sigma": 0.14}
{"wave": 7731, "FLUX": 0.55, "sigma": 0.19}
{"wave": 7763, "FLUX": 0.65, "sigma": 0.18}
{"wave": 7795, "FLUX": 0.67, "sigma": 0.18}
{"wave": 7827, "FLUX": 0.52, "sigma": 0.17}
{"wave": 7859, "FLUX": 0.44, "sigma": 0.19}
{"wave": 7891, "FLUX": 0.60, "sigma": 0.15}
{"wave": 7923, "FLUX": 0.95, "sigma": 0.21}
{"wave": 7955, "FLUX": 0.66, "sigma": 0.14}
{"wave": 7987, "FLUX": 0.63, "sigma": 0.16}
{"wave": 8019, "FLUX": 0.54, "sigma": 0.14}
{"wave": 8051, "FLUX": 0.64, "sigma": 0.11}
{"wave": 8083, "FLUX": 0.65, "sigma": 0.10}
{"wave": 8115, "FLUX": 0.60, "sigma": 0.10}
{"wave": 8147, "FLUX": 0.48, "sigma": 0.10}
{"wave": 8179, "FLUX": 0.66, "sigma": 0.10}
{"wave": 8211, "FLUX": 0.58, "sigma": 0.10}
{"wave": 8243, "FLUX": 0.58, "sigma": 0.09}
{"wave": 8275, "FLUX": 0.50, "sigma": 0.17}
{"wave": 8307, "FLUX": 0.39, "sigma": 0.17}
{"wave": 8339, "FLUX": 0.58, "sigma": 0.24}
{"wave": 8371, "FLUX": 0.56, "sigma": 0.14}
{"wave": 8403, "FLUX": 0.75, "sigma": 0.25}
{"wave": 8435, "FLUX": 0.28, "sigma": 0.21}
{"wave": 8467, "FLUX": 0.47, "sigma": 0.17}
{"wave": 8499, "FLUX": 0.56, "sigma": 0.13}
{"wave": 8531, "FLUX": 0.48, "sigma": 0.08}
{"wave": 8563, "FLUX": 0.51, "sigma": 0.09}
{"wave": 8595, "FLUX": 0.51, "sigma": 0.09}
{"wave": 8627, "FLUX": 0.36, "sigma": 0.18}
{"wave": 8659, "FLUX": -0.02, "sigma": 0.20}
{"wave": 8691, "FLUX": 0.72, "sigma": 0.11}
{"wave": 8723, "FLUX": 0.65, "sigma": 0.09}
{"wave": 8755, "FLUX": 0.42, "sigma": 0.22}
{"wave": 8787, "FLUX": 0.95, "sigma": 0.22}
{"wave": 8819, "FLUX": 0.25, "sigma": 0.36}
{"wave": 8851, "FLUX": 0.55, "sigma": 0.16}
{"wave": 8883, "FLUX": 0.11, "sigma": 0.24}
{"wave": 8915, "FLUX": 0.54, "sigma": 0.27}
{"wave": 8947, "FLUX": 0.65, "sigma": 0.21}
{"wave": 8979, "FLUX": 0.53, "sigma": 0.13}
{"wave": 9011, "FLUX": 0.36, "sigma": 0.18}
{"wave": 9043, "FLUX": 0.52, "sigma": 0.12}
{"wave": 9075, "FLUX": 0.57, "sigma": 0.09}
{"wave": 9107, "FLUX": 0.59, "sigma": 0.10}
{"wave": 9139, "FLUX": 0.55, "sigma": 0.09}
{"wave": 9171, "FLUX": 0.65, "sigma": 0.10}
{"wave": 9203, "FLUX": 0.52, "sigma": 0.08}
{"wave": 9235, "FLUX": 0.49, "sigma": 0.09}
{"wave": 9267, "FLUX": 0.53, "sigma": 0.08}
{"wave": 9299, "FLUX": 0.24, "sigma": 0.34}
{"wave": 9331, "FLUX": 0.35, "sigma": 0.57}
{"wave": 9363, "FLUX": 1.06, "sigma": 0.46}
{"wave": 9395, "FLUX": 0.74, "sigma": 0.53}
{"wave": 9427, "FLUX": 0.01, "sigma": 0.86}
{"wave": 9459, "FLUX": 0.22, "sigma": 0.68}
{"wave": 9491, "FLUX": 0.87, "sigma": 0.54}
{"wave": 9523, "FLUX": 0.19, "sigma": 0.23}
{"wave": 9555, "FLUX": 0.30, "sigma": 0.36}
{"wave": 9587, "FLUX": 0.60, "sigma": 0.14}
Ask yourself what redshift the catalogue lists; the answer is 0.43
